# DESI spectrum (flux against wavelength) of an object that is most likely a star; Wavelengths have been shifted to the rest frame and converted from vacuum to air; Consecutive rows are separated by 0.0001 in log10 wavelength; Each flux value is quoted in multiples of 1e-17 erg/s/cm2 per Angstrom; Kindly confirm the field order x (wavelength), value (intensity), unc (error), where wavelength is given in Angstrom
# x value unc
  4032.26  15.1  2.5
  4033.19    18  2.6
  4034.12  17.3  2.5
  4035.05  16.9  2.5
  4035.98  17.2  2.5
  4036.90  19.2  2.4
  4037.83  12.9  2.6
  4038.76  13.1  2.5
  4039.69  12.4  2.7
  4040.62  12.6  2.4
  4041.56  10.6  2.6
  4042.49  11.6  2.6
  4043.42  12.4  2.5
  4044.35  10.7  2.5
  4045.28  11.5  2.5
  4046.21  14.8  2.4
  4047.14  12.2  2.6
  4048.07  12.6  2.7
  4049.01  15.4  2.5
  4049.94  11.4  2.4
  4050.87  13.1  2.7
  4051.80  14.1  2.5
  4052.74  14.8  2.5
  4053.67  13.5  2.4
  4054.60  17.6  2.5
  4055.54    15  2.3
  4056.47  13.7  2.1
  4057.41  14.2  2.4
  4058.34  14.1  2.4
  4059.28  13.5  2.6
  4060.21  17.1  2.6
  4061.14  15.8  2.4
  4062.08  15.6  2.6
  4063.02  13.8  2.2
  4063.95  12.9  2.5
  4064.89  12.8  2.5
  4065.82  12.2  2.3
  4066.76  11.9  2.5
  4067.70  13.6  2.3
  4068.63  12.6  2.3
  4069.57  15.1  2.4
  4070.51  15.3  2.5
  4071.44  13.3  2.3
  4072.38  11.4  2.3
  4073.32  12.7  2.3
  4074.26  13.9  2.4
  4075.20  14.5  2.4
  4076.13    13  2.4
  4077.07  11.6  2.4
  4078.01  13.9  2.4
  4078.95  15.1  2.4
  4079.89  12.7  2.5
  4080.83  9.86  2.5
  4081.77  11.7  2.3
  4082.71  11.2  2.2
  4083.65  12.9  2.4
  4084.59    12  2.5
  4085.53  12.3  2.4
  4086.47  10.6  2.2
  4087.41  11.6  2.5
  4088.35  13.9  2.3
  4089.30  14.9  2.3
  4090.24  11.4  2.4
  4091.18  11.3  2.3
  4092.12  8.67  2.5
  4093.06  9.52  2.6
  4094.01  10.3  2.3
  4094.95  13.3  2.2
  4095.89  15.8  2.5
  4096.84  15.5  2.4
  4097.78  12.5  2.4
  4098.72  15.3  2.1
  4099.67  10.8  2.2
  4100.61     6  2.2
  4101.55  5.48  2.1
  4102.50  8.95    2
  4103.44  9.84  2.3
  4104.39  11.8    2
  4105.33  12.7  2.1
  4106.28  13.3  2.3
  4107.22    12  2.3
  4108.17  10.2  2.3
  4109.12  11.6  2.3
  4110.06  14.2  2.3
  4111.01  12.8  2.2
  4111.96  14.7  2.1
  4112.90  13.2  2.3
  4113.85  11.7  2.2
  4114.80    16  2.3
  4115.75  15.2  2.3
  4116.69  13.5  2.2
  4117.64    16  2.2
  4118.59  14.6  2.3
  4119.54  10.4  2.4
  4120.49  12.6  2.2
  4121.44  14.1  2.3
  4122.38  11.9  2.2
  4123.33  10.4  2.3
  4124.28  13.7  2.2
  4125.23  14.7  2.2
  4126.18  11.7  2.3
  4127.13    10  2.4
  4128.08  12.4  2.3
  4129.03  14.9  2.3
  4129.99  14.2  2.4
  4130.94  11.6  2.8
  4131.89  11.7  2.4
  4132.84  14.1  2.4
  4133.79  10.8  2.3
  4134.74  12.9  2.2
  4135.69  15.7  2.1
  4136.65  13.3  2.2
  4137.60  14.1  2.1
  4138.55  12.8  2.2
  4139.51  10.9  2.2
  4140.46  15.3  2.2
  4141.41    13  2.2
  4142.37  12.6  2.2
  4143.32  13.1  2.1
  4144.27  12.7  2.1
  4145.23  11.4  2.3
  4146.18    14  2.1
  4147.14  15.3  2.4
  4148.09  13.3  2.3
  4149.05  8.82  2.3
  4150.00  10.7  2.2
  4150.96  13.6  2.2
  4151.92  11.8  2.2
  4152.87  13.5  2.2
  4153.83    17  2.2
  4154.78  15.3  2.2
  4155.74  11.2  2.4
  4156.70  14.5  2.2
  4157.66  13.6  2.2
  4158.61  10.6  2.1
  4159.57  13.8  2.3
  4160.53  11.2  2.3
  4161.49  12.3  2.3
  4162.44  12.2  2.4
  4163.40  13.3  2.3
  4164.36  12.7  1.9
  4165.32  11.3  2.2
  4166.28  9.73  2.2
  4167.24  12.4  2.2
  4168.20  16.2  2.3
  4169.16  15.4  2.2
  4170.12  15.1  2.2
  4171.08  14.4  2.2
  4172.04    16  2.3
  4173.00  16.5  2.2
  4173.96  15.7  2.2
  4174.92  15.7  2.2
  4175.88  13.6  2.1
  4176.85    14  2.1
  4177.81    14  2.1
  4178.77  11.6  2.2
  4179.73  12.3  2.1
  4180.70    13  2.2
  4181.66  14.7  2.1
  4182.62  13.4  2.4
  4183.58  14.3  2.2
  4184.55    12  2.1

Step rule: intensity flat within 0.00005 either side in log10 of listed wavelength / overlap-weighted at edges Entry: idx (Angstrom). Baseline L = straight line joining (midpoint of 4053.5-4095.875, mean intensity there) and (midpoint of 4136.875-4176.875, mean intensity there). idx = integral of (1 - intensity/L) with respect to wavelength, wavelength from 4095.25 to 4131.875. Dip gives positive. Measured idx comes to 1.9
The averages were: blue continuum 13.1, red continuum 13.3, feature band 12.5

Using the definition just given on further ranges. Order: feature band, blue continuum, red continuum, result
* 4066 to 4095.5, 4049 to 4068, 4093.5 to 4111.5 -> 0.97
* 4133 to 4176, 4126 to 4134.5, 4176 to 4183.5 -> -1.48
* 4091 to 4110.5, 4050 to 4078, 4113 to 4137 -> 2.95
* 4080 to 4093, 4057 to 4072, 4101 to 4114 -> 1.09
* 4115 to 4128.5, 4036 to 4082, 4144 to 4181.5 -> 0.40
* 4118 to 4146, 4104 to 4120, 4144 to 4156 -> 0.53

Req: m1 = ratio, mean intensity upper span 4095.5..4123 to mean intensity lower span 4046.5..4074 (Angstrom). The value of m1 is 0.90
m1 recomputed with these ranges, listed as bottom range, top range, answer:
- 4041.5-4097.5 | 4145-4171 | 0.99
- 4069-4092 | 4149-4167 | 0.99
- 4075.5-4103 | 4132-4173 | 1.11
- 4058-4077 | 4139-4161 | 0.94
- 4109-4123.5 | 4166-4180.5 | 1.06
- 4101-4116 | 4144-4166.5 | 1.06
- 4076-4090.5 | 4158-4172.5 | 1.06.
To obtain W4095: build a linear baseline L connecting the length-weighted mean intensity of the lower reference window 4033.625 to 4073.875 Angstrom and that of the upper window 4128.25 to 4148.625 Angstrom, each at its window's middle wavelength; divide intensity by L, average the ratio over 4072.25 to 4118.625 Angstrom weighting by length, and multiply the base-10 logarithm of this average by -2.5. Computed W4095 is 0.10 mag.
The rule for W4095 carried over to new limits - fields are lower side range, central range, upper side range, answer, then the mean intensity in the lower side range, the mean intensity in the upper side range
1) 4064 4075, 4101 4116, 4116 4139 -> 0.09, 13.2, 13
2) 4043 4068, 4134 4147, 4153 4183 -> 0.04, 13.7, 13.6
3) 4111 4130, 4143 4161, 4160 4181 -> 0.04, 13.3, 13.6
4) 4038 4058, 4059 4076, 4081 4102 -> -0.10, 13.2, 11.7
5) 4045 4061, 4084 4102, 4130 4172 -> 0.17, 14.1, 13.1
